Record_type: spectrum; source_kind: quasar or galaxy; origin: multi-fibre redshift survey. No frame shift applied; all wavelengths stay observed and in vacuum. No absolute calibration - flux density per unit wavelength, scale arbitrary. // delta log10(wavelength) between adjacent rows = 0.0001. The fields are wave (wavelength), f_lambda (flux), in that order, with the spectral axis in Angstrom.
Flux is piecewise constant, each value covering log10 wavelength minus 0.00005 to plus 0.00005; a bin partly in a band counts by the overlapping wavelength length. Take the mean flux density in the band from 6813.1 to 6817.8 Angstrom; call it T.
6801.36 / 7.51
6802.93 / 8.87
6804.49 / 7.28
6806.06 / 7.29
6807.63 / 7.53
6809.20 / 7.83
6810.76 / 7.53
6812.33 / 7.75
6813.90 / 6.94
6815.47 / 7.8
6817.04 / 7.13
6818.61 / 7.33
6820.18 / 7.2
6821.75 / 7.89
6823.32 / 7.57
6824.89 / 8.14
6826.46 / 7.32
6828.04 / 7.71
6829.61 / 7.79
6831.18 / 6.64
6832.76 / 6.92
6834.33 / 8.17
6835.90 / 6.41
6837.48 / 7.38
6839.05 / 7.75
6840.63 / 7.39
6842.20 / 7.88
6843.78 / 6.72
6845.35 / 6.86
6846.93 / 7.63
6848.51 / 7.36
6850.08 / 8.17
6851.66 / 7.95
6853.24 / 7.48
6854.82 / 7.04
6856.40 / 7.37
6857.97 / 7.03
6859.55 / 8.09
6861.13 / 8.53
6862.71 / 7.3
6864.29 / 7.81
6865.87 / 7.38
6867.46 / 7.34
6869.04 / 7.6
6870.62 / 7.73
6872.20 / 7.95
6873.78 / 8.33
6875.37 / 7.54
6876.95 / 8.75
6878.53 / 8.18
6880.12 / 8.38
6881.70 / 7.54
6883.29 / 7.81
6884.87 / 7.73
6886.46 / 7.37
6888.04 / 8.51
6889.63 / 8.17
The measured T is 7.29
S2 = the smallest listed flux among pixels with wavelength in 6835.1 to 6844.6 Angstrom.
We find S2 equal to 6.41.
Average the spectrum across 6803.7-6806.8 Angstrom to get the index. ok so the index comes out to 7.3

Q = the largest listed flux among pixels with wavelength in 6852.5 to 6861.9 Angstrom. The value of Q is 8.53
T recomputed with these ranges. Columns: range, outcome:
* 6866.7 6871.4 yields 7.56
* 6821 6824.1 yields 7.73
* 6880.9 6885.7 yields 7.69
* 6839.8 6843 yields 7.62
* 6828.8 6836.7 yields 7.19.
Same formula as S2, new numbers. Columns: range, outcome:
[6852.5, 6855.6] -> 7.04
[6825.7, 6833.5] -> 6.64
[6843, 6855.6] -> 6.72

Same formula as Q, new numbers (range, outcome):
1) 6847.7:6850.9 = 8.17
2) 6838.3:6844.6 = 7.88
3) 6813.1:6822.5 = 7.89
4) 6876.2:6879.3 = 8.75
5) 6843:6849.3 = 7.63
